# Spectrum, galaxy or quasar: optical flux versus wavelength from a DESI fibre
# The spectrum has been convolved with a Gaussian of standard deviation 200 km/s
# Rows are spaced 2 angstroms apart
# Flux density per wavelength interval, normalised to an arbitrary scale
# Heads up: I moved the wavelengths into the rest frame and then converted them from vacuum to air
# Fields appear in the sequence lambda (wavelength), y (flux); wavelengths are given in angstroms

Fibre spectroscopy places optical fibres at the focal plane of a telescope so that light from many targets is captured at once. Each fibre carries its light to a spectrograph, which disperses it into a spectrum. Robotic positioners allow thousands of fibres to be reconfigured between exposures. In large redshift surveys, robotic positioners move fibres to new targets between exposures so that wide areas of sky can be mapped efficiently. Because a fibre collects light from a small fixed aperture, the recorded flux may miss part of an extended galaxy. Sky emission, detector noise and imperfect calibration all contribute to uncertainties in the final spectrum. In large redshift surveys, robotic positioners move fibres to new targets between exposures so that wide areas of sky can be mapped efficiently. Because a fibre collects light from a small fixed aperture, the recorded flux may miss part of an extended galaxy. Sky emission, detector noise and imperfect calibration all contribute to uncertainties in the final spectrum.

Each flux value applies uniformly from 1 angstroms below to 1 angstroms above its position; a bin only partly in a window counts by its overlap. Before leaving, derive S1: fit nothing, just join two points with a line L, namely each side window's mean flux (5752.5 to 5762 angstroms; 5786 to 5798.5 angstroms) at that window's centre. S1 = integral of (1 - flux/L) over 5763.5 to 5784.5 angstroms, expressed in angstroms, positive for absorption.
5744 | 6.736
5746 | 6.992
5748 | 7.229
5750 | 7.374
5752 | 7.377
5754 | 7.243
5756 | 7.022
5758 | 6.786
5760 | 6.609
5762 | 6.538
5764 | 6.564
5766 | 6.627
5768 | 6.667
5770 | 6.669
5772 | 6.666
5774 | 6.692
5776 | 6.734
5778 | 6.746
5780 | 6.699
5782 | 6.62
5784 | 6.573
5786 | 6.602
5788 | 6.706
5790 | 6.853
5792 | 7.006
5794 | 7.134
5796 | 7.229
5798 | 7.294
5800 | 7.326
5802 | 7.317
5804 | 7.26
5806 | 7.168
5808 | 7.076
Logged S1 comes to 0.8 angstroms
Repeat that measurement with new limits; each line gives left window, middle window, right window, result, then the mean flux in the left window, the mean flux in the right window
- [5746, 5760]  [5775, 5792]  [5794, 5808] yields 1.15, 7.12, 7.24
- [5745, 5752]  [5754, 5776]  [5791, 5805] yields 1.56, 7.22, 7.22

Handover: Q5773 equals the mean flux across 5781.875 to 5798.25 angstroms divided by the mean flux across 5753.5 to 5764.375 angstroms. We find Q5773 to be 1.0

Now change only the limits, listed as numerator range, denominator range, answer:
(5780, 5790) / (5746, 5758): 0.93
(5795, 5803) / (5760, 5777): 1.10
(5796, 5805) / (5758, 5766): 1.10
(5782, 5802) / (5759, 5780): 1.05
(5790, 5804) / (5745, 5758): 1.00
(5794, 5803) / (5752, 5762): 1.05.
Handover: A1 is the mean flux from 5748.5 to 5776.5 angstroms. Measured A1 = 6.84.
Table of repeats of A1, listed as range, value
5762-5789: 6.65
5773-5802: 6.89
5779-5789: 6.64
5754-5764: 6.77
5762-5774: 6.63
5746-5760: 7.12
